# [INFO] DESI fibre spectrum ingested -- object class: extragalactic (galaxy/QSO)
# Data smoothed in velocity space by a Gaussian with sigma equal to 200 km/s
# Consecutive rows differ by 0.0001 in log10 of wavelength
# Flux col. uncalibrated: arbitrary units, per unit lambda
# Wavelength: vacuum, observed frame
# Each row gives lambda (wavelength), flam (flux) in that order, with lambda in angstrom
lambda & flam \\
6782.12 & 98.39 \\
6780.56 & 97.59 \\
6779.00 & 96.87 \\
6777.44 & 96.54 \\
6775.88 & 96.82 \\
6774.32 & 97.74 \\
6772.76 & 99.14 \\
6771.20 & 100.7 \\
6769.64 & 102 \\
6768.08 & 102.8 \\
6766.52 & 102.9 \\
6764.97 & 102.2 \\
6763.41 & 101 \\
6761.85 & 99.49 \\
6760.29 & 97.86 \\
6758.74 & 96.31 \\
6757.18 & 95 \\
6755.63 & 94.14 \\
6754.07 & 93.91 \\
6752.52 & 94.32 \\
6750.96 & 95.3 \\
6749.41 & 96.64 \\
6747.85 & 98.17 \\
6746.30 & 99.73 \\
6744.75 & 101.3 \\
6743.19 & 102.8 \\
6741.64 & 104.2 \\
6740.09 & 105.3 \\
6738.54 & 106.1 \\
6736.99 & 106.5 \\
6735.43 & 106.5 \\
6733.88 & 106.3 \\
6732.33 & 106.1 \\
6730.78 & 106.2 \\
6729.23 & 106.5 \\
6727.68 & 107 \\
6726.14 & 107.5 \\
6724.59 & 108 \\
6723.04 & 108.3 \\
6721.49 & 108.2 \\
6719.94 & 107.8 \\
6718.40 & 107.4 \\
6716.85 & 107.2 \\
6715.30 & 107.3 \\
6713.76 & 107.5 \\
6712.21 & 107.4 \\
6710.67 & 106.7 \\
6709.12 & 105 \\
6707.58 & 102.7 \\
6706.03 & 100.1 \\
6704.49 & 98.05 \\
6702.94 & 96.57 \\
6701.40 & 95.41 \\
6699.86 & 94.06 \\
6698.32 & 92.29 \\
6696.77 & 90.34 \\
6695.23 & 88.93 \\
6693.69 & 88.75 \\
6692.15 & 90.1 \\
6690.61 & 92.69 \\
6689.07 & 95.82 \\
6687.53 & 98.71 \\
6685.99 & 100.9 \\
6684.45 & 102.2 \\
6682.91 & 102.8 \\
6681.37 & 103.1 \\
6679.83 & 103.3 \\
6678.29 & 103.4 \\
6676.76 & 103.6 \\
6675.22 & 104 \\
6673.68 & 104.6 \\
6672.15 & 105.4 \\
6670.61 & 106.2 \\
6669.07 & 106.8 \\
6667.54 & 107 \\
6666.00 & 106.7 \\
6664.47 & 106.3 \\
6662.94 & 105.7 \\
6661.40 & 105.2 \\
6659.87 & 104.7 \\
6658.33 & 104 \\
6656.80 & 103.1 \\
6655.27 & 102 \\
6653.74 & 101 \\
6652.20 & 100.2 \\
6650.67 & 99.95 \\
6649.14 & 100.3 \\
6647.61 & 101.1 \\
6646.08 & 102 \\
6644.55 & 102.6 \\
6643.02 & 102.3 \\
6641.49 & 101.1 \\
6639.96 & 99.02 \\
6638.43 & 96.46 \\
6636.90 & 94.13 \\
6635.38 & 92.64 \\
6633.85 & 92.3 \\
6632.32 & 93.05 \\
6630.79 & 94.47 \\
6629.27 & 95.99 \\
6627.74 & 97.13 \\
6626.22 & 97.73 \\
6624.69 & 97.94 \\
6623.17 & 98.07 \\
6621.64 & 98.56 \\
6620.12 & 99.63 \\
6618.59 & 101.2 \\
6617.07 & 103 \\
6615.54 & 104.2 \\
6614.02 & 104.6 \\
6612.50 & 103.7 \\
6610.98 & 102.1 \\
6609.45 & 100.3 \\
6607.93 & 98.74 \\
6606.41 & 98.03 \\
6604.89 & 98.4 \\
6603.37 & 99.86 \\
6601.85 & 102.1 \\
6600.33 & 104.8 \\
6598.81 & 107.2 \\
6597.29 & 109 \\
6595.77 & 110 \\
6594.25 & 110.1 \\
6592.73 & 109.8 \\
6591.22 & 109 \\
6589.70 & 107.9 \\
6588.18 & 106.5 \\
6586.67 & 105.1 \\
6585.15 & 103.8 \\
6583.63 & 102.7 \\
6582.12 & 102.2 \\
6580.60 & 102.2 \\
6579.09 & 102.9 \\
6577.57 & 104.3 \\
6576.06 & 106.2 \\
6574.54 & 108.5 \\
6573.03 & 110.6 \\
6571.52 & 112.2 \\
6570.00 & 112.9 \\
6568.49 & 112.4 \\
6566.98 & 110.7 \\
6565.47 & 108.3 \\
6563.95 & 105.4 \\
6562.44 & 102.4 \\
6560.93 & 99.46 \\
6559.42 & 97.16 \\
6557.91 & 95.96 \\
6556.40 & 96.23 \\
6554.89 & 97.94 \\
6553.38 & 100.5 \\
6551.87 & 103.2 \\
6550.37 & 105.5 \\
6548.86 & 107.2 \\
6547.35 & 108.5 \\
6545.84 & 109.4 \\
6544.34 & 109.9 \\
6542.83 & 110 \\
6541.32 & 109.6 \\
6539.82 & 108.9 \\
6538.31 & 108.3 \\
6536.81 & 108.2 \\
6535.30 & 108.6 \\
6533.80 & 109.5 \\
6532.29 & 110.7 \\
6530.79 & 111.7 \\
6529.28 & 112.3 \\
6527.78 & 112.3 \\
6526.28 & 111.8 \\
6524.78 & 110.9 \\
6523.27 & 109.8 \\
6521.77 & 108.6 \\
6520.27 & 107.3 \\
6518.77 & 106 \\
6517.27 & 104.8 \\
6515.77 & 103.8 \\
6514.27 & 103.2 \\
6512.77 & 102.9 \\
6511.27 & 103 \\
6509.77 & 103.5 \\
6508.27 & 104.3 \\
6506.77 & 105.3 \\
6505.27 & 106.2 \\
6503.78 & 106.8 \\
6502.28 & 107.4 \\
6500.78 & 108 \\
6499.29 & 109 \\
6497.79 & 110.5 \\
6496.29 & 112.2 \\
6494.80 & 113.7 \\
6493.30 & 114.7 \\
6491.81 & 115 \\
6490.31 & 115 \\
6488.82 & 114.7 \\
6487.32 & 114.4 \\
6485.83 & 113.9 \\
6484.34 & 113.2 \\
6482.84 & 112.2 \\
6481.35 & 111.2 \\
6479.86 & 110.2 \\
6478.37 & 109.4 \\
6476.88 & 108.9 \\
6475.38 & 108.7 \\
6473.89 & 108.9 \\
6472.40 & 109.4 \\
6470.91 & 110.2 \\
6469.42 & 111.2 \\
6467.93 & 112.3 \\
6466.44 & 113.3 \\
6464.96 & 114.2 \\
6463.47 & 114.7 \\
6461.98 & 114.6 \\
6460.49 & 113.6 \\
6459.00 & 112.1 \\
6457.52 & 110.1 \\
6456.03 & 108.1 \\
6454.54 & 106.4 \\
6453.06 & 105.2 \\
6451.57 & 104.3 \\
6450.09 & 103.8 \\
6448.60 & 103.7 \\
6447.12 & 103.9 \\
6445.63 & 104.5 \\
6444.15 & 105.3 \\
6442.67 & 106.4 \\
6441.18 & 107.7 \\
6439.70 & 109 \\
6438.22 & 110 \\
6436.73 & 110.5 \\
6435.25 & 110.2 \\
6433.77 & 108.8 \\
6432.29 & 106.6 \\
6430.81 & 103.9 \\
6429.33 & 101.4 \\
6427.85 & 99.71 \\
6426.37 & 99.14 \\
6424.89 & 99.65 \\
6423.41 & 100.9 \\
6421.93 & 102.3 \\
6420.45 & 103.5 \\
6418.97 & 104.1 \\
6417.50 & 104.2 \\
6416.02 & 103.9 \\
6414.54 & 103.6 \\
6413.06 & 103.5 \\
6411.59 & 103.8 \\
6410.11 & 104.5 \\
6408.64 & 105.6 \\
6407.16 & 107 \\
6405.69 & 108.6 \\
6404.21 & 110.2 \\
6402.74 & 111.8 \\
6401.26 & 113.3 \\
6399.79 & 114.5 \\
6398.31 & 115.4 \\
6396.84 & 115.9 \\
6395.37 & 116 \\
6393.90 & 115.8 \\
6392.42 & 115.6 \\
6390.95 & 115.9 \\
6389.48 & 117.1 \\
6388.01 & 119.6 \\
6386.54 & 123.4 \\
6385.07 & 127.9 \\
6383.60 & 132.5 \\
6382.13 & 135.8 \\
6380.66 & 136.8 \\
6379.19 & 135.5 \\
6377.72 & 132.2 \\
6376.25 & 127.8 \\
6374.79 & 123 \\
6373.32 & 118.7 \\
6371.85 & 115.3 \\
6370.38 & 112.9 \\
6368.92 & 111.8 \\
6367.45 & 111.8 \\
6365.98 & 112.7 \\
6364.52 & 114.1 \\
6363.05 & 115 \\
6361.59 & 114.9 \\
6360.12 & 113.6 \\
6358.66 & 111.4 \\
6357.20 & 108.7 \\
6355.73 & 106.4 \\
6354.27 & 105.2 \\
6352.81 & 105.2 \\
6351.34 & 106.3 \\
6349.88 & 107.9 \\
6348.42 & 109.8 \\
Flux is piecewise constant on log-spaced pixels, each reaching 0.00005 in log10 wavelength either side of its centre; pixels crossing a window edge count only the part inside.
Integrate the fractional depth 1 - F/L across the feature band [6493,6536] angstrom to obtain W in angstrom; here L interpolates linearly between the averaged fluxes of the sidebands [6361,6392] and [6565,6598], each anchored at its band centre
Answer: 1.54 angstrom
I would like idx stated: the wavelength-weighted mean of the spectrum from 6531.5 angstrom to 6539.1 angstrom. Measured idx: 109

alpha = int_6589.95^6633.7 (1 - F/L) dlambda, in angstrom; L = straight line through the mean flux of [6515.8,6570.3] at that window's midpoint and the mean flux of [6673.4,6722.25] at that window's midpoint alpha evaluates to 1.01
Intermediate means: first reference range 107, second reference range 100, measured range 102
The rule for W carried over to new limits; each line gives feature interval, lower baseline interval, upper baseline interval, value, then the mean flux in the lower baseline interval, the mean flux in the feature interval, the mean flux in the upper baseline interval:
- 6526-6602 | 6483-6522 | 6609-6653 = -1.9 angstrom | 109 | 107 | 99.1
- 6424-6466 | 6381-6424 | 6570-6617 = 1.4 angstrom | 113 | 107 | 105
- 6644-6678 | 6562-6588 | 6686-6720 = -0.8 angstrom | 107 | 104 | 99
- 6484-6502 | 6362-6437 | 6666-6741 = -0.5 angstrom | 113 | 113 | 103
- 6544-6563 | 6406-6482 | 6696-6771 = 0.5 angstrom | 107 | 102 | 102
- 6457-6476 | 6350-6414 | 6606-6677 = -0.2 angstrom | 116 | 112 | 101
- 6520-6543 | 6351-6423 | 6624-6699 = -0.7 angstrom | 114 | 110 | 99.8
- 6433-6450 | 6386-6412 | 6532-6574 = 0.6 angstrom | 113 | 107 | 106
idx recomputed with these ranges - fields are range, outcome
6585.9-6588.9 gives 106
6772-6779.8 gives 97.4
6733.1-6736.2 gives 106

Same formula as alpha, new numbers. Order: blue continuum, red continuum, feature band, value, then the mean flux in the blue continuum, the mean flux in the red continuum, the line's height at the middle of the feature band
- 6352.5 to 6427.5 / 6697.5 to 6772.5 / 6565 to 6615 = 0.6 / 113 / 102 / 107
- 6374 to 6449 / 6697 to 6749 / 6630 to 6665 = 1.8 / 112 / 104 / 106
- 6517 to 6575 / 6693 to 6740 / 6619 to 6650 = 2.1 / 107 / 103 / 105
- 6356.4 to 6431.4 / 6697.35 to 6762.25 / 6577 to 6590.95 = 0.3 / 113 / 102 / 107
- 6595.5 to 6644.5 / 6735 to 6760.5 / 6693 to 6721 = -0.2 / 99.9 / 99.6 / 99.7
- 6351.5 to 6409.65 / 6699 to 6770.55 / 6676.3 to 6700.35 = 1.7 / 117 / 102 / 104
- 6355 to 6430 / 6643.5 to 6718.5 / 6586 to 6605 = -0.3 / 113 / 101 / 105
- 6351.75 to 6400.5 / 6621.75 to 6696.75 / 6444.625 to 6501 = 0.7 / 118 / 100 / 112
